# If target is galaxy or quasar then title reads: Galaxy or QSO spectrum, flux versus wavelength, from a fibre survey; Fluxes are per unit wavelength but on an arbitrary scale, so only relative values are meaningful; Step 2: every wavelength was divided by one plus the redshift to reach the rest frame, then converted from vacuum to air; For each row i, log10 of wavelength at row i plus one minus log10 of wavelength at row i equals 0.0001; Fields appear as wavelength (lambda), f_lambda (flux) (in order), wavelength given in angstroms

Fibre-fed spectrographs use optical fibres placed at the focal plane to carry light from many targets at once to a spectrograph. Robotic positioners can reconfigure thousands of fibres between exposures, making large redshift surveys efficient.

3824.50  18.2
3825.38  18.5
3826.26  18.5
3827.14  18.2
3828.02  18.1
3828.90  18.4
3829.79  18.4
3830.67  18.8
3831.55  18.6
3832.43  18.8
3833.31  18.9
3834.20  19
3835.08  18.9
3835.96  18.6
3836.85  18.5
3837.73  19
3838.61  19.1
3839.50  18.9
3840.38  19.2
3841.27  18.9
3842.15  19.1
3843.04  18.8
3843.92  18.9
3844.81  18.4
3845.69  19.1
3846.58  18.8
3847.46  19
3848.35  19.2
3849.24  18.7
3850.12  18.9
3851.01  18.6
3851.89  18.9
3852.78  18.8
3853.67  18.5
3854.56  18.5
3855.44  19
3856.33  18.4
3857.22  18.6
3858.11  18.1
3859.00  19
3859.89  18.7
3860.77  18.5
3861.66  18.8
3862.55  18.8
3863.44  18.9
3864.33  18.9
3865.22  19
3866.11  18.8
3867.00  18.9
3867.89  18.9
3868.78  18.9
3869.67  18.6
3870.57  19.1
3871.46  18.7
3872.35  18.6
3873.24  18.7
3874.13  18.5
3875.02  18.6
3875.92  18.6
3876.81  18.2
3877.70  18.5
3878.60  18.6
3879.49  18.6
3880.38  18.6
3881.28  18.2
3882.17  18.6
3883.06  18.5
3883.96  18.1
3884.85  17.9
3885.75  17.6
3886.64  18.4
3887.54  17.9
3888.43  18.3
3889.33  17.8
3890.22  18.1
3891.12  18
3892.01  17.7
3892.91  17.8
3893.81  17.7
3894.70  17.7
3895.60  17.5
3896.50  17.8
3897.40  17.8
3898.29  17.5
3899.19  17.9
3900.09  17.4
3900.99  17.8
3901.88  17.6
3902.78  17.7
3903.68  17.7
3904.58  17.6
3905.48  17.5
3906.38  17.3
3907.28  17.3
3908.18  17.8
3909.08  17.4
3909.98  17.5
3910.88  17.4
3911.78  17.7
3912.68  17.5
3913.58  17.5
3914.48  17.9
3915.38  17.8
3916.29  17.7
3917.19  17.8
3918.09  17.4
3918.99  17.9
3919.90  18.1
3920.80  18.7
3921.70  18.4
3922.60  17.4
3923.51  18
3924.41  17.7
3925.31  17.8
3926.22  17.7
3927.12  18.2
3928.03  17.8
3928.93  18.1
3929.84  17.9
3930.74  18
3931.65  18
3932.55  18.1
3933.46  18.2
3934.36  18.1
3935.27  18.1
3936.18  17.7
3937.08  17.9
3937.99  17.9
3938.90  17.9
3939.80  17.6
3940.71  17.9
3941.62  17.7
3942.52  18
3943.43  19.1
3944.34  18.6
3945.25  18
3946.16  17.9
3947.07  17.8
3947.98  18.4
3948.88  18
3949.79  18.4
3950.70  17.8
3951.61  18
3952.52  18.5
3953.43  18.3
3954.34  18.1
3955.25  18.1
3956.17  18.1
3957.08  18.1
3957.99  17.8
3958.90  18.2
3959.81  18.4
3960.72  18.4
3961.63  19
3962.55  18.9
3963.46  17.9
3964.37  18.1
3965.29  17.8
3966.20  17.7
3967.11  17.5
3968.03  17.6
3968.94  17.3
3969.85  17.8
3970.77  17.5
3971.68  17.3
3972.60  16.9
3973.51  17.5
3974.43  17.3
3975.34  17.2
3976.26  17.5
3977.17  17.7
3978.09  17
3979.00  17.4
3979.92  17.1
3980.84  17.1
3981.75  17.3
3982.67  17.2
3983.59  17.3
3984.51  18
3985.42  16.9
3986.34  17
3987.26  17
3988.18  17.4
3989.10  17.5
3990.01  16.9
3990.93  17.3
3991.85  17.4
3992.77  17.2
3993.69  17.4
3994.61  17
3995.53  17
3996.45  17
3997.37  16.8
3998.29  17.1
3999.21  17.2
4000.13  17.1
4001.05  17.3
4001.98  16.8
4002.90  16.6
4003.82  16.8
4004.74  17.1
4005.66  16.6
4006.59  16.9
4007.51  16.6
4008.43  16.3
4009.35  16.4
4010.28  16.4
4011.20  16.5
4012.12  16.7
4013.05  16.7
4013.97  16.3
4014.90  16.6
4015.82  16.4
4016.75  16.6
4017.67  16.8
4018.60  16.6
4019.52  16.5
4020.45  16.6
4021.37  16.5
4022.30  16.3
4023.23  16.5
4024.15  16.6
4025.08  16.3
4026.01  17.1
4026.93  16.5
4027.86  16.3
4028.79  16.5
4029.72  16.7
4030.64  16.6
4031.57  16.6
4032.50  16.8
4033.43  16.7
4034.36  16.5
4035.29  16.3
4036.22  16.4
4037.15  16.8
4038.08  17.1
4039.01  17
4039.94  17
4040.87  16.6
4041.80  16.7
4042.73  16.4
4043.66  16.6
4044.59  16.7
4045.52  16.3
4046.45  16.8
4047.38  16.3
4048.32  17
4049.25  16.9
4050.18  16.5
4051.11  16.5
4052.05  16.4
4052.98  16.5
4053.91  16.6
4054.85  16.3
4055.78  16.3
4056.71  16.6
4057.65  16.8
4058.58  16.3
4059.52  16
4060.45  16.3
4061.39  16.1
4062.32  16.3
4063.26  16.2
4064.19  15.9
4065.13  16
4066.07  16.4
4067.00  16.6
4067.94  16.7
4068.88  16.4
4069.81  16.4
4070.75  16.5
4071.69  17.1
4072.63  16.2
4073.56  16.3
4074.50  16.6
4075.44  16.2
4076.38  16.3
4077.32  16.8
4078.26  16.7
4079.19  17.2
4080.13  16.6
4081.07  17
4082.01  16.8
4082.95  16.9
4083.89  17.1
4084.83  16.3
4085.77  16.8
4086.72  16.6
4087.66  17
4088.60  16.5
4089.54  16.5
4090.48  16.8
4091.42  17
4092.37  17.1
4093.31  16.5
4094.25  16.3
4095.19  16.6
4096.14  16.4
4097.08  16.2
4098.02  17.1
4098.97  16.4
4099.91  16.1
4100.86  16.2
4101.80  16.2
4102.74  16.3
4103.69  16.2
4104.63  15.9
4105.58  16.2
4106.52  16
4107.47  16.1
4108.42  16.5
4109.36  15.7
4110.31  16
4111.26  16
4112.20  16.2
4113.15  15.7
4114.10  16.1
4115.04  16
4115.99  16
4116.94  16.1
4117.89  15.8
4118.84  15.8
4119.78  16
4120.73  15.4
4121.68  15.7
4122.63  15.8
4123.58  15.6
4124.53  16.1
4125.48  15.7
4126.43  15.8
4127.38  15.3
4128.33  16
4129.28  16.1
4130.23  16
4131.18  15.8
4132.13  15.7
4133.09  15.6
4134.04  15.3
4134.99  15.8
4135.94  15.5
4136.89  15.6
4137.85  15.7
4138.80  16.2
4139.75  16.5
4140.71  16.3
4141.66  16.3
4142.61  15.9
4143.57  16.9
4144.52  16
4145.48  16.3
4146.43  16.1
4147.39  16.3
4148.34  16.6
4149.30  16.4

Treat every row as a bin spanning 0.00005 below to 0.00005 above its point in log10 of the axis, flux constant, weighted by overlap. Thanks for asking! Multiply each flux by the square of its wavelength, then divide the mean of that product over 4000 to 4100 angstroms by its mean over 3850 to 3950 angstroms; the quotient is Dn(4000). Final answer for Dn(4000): 1.0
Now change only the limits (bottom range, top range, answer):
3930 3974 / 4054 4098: 0.98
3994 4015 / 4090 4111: 1.02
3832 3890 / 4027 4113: 0.98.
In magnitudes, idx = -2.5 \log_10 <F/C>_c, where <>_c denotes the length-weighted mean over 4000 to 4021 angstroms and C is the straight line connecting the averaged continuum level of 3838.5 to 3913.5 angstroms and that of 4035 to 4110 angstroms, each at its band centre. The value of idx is 0.03 mag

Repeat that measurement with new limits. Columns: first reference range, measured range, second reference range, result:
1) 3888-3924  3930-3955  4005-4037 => -0.044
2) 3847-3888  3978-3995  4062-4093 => 0.015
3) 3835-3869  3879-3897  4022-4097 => 0.023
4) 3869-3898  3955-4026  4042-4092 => 0.004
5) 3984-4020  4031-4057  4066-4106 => 0.007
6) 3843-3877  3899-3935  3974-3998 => 0.017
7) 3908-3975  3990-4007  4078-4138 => 0.019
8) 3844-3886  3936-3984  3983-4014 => -0.024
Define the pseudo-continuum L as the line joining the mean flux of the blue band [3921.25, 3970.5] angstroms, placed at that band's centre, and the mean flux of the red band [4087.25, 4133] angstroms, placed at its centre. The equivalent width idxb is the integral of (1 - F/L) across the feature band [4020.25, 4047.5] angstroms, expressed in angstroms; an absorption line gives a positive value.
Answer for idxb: 0.6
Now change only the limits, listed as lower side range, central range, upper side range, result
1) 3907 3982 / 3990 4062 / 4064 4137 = 1.48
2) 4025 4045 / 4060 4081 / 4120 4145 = -0.12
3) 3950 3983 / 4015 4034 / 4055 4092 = 0.58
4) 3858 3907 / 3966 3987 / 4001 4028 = -0.34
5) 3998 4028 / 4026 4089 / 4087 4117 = -0.31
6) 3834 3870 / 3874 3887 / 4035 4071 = 0.08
